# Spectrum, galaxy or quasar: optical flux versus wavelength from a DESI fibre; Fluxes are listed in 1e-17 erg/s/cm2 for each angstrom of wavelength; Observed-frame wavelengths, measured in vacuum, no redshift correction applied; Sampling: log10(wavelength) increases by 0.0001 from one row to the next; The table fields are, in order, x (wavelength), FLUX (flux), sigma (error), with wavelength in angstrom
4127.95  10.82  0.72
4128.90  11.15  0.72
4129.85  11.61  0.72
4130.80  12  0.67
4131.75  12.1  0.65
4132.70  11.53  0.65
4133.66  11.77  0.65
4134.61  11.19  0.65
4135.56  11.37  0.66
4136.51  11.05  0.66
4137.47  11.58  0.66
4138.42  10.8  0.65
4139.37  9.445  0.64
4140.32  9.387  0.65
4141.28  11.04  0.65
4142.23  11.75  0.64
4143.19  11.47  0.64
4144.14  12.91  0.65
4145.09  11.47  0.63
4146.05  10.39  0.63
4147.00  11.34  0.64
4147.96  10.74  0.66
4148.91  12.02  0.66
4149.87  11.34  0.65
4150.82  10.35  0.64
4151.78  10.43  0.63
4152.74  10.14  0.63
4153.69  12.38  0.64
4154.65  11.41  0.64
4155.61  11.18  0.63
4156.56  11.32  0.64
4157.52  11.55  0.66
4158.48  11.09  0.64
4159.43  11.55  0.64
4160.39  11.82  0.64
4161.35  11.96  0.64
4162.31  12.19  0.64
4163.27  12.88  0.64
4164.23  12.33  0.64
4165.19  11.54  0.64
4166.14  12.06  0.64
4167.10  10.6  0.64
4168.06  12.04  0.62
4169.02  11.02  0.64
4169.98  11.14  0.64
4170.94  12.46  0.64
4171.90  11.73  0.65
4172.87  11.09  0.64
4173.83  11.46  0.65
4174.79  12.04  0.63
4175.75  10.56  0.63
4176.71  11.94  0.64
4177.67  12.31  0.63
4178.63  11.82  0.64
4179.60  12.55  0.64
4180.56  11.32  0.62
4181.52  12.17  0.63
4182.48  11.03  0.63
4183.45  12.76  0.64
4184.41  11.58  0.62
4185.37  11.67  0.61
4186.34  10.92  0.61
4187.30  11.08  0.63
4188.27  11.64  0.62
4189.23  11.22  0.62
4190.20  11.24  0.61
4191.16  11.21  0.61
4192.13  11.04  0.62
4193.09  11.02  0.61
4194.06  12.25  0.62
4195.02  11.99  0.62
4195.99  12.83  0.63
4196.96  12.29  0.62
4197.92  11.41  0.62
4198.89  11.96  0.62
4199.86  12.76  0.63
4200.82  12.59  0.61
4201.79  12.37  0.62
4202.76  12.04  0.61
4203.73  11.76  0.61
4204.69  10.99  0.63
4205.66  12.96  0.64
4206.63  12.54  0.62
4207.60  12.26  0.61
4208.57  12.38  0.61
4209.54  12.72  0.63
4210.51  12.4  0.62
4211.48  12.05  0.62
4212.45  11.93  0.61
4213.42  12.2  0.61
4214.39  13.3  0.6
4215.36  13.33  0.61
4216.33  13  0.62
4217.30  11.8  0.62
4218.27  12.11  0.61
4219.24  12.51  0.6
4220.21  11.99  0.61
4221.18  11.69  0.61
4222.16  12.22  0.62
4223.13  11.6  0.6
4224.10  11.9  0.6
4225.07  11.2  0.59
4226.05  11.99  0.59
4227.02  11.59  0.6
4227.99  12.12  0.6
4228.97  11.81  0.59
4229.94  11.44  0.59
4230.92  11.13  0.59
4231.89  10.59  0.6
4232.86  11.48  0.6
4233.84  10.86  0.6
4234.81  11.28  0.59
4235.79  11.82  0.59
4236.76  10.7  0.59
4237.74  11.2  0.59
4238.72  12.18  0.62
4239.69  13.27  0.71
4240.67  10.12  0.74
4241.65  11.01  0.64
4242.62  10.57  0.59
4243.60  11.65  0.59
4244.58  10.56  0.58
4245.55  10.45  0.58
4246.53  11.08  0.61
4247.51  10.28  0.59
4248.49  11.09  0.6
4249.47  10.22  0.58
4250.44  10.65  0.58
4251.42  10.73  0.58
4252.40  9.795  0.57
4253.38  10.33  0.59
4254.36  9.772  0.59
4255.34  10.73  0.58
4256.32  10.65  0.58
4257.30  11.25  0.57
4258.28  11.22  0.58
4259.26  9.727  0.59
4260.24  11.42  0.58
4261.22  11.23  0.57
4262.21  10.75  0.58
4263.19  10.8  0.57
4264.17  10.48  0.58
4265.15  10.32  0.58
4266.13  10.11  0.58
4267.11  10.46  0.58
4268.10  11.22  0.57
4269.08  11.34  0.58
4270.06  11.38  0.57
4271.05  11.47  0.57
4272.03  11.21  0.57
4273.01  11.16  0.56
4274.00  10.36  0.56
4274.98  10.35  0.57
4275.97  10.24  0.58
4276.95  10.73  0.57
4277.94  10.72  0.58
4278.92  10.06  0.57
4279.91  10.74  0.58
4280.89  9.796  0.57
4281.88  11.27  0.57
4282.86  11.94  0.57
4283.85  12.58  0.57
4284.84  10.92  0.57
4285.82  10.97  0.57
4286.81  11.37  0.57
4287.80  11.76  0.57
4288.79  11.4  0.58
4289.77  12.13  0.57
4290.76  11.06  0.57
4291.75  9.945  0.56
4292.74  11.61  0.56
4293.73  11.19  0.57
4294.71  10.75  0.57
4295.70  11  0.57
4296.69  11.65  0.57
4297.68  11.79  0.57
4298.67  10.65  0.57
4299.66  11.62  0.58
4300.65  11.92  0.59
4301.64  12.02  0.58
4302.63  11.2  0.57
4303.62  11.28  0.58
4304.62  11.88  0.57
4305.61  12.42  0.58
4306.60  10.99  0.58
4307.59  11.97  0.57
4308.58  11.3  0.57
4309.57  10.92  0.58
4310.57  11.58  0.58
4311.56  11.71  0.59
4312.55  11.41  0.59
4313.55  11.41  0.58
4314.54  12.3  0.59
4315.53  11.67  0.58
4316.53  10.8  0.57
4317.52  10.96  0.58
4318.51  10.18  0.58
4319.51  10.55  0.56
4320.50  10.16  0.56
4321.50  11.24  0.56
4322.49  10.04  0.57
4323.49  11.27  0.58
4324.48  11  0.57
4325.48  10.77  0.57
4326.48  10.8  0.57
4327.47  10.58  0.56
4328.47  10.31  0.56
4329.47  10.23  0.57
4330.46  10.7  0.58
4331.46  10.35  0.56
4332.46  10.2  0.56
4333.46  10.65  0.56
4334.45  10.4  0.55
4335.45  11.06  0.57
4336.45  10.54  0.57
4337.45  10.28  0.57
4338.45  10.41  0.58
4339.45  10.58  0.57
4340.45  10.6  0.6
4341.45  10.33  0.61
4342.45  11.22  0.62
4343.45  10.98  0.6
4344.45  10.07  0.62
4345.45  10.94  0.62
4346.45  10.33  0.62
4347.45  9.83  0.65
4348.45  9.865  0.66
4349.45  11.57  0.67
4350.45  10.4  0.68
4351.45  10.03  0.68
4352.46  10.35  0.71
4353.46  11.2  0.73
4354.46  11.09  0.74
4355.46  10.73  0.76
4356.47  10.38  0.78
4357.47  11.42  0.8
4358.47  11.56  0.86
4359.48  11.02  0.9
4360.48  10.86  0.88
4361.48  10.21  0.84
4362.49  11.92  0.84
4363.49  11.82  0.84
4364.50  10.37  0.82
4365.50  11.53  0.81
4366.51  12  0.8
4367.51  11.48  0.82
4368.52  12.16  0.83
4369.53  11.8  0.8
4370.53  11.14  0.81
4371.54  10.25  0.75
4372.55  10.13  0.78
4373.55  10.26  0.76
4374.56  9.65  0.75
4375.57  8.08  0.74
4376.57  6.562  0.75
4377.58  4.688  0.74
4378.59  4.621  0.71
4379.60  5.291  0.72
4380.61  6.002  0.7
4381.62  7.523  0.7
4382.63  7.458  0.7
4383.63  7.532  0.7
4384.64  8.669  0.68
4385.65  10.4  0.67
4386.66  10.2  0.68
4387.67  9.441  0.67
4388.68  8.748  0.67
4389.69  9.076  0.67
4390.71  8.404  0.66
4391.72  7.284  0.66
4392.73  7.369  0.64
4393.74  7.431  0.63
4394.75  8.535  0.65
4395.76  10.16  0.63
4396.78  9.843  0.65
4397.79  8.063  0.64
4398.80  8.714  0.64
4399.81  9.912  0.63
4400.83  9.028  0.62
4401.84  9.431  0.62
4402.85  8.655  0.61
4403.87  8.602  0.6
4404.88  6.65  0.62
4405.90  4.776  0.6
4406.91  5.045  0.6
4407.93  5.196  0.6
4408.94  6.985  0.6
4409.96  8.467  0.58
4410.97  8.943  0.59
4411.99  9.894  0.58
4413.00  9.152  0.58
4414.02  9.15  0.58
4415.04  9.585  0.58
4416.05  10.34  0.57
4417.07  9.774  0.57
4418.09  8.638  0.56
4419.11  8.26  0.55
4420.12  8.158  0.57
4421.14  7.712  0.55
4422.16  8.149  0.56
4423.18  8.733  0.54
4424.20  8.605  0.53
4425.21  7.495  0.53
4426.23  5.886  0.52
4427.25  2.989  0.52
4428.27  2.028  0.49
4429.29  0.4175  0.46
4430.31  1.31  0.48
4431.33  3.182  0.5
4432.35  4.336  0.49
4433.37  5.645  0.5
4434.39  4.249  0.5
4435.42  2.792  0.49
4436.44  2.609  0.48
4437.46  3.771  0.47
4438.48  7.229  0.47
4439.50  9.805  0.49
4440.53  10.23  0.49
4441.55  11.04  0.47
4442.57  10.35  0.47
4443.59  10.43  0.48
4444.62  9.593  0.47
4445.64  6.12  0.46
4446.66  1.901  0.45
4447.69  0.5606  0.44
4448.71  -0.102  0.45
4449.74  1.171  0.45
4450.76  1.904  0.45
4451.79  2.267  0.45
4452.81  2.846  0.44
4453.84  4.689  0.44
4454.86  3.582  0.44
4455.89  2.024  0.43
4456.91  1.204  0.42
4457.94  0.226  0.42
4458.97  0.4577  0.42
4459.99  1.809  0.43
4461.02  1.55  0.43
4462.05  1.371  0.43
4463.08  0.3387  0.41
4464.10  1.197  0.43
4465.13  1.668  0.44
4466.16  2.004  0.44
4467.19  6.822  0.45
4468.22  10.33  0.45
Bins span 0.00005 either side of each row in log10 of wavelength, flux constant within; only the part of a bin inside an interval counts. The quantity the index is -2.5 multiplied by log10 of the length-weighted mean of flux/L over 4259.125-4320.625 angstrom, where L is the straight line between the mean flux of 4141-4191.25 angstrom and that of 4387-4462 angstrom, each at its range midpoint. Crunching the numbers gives -0.23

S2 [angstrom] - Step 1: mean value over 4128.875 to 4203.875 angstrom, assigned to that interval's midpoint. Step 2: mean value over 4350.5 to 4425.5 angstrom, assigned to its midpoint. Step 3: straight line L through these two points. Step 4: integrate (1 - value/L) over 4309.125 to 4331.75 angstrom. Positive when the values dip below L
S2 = -2.5 angstrom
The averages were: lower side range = 11.6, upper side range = 9.05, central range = 10.9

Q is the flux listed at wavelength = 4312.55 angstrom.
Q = 11.41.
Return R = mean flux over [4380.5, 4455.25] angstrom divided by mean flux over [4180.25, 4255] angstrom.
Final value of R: 0.6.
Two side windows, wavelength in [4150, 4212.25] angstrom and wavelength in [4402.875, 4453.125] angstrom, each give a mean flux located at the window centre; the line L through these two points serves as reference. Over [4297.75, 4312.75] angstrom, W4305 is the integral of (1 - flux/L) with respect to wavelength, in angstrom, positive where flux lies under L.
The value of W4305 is -4.3 angstrom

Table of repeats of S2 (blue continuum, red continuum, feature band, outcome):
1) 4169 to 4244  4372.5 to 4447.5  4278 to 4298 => -2.3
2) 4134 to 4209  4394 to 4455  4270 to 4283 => -1.7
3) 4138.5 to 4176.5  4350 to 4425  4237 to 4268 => -1.1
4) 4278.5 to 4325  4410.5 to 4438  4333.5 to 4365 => -4.7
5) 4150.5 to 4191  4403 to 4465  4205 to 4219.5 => -2.6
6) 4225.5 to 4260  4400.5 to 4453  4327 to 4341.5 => -3.0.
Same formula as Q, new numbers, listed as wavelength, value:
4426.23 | 5.886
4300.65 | 11.92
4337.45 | 10.28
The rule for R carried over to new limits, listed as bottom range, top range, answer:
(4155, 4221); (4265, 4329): 0.93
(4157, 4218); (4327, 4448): 0.73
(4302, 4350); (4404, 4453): 0.57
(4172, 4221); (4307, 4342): 0.91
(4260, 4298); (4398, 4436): 0.63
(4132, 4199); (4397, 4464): 0.50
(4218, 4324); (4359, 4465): 0.62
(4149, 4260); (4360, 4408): 0.76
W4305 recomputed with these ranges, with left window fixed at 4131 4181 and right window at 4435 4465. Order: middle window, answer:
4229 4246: -3.4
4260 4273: -3.5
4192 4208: -2.8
